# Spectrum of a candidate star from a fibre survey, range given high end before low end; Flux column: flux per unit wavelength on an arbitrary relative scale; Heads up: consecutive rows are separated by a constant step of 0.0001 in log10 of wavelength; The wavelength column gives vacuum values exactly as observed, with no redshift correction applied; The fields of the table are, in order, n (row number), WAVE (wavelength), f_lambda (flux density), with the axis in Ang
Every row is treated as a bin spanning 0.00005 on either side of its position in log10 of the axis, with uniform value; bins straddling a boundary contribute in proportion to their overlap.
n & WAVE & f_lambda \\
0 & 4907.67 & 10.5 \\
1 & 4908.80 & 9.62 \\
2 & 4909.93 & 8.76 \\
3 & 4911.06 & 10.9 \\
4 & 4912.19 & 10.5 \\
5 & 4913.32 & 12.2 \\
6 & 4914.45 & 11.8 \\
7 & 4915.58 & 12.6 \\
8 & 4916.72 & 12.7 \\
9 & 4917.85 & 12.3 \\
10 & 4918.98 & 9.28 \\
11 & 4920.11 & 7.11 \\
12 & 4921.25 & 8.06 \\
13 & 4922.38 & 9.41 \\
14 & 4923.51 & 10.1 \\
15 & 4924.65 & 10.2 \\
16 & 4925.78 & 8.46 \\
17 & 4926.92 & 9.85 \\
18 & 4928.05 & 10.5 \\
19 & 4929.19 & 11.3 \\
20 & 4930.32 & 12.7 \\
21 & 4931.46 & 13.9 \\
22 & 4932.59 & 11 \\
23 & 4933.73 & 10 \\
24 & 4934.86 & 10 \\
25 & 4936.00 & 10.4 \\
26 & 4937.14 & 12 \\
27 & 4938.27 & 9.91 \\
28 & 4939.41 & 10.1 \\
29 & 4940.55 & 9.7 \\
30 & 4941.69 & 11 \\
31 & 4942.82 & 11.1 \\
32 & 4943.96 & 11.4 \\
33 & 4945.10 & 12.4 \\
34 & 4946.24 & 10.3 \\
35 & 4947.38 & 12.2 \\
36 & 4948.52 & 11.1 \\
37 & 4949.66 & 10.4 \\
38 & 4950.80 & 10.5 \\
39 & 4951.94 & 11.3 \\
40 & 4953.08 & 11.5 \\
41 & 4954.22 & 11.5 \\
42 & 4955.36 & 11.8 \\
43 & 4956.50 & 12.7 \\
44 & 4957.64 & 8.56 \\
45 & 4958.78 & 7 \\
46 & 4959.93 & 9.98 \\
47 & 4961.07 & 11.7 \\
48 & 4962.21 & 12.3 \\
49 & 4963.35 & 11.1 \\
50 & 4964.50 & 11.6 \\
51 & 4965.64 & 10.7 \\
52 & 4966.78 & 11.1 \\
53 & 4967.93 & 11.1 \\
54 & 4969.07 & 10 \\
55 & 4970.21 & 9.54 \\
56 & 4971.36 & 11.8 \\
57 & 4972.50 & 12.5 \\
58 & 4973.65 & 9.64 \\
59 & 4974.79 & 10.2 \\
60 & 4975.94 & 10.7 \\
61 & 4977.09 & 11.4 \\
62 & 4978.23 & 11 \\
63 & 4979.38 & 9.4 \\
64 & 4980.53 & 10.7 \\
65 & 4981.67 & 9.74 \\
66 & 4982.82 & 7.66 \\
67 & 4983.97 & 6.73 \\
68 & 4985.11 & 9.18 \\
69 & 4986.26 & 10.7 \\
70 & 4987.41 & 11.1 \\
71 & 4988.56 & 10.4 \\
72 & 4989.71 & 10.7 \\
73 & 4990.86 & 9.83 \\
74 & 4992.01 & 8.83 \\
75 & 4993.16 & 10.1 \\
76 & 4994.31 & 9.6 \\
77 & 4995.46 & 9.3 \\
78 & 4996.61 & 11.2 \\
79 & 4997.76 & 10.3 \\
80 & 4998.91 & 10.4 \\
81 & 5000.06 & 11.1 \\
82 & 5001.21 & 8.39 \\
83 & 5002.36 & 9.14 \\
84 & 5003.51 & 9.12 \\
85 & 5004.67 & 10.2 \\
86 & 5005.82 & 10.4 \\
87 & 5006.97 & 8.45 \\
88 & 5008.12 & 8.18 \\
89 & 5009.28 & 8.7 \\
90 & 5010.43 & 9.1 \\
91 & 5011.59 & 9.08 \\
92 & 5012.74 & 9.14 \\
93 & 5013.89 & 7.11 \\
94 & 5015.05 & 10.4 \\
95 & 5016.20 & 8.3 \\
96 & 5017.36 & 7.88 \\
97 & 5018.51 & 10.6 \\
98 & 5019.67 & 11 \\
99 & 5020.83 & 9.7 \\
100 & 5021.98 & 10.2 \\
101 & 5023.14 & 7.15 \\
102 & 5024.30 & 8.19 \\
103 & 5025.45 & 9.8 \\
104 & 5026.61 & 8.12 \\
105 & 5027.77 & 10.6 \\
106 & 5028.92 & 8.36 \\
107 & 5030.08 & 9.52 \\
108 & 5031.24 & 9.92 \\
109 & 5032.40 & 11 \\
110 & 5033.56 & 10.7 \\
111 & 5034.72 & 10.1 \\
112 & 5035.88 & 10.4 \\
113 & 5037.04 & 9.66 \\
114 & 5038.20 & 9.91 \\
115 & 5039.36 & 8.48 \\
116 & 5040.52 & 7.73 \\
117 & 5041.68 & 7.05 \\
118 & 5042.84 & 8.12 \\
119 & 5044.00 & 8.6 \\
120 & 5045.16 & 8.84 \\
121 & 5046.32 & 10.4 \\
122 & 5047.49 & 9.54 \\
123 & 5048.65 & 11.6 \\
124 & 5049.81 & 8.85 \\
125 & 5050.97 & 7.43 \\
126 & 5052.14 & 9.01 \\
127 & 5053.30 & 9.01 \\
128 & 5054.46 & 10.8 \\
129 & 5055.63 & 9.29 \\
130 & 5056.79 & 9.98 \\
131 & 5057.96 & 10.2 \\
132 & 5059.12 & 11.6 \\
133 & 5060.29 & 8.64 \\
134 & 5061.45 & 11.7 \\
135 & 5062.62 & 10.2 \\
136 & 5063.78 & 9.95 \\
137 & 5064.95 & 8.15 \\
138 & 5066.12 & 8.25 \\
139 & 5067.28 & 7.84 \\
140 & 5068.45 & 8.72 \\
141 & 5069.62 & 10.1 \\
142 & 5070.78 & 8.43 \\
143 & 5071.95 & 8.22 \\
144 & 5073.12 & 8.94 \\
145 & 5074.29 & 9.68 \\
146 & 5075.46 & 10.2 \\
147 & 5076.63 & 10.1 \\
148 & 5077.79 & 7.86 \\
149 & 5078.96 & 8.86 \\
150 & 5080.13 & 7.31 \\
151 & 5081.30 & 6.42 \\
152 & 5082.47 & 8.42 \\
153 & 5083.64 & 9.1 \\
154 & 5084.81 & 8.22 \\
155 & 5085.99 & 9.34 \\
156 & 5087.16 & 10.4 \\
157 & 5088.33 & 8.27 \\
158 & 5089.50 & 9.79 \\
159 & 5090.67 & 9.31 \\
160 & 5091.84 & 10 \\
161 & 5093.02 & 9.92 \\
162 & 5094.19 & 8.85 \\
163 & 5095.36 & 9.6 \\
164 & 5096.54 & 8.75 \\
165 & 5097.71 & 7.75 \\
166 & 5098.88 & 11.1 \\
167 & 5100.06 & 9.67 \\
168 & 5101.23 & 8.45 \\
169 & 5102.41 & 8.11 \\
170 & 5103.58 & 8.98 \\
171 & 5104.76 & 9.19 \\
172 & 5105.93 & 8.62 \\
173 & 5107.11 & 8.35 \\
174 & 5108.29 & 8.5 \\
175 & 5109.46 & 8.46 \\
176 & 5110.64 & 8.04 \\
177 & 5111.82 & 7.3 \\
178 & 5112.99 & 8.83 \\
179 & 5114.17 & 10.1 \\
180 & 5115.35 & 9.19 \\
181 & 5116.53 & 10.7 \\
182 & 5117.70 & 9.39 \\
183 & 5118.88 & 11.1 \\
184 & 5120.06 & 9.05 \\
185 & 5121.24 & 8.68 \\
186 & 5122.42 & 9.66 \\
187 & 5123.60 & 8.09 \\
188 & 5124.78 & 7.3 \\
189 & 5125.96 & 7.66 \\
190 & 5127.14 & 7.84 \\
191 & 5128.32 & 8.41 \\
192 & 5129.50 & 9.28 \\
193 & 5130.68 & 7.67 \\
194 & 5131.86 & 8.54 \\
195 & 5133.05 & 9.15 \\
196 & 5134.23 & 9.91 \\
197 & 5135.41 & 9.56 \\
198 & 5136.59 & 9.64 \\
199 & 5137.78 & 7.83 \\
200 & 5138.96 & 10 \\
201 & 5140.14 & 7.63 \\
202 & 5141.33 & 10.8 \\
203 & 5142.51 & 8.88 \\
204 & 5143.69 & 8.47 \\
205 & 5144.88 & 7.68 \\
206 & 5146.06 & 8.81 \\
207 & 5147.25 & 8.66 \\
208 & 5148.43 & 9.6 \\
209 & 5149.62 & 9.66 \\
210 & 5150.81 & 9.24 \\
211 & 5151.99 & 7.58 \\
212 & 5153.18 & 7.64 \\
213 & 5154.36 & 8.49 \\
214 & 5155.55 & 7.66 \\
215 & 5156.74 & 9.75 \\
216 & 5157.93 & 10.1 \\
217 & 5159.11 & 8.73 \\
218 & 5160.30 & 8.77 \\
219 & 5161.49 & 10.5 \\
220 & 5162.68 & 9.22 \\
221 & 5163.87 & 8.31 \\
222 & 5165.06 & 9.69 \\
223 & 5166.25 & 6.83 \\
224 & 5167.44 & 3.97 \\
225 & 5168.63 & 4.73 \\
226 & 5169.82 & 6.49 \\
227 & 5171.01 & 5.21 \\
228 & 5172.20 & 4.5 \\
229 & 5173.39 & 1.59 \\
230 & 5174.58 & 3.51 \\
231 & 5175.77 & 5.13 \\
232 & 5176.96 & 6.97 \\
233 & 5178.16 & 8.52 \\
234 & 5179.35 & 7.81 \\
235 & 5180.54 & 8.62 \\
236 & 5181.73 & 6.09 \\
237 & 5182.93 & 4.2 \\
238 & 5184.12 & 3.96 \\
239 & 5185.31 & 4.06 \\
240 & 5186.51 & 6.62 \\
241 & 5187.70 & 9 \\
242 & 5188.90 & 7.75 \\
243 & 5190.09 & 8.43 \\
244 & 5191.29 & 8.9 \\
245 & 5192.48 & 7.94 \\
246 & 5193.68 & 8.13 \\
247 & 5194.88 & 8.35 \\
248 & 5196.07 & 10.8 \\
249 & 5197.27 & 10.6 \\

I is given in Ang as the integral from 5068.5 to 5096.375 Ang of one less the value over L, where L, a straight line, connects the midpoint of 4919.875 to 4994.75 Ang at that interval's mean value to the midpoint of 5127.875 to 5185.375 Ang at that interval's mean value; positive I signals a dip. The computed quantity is -0.8 Ang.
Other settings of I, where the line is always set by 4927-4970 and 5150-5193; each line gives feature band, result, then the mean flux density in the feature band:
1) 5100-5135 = -3.2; 8.8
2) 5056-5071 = -0.9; 9.55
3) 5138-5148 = -1.6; 8.85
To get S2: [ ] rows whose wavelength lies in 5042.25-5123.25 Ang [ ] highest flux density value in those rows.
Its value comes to 11.7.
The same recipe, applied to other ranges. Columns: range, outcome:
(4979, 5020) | 11.2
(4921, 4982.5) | 13.9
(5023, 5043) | 11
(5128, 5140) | 10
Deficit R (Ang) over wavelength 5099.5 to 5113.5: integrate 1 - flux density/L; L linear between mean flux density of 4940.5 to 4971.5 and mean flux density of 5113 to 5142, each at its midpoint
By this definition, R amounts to 1.1 Ang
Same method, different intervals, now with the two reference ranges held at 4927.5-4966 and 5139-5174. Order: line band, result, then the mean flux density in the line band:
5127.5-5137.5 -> -0.82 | 8.95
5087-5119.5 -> -1.66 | 9.15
